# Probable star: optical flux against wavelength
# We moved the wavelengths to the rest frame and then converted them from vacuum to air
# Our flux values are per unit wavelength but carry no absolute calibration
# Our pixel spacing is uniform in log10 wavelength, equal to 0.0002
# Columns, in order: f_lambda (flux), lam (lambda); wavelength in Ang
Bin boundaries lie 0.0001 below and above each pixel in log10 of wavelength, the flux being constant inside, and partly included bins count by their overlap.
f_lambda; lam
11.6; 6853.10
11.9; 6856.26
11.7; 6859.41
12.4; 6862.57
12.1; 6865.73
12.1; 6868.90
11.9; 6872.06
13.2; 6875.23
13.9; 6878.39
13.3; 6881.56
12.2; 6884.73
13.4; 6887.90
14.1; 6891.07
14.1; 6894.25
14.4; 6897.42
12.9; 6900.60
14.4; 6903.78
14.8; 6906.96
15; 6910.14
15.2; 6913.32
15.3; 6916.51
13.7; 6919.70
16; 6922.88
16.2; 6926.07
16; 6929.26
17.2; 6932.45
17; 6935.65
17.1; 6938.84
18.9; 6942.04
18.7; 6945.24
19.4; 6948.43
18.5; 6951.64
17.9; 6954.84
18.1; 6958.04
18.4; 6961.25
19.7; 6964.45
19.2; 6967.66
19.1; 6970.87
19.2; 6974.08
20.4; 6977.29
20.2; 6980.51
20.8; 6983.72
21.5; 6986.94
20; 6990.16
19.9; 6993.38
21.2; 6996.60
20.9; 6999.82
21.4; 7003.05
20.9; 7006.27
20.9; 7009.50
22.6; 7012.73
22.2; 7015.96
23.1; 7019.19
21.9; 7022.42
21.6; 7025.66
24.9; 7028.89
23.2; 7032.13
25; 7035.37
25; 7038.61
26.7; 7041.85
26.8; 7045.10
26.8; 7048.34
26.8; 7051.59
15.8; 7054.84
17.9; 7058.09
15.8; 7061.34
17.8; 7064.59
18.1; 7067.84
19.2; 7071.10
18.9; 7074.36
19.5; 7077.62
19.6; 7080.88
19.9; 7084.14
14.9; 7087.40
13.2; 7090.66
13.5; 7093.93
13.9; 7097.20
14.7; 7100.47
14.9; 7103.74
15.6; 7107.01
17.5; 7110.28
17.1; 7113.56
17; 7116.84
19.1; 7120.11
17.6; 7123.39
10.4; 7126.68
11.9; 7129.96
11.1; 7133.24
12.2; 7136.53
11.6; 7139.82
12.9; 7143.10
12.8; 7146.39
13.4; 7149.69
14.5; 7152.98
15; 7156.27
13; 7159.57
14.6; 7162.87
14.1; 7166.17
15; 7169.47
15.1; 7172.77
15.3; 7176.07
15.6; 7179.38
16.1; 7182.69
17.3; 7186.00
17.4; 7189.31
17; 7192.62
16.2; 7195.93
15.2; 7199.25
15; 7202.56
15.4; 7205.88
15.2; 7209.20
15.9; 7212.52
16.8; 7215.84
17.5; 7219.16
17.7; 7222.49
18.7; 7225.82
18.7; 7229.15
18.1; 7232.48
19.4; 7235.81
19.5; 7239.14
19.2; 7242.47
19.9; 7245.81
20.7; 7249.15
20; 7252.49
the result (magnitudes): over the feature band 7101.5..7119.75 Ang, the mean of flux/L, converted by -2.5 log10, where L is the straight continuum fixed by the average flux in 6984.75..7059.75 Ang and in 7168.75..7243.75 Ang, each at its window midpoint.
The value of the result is 0.19 mag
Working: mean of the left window 22.5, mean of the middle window 16.6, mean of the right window 16.9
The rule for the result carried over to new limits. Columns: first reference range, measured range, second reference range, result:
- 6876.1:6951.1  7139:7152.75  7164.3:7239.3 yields 0.253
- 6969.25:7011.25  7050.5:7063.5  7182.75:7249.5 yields 0.051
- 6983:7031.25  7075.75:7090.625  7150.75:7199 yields 0.053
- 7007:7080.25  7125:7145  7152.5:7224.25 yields 0.463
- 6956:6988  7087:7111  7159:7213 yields 0.172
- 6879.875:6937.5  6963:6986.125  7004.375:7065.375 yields -0.061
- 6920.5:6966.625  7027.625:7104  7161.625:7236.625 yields -0.155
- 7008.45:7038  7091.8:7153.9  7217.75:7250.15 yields 0.421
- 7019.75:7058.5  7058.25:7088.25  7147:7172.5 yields 0.150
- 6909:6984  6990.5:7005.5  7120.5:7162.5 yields -0.246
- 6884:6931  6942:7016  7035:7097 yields -0.179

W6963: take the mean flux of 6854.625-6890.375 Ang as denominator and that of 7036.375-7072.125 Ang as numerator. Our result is 1.7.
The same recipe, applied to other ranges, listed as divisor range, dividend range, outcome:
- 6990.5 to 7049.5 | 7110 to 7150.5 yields 0.61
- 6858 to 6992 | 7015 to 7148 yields 1.12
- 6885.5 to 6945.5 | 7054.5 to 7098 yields 1.11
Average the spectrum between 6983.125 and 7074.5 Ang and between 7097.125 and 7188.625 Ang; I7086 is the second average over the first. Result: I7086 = 0.68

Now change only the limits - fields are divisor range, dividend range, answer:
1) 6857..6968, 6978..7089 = 1.38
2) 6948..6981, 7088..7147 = 0.75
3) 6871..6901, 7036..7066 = 1.66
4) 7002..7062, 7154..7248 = 0.73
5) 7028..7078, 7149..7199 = 0.70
